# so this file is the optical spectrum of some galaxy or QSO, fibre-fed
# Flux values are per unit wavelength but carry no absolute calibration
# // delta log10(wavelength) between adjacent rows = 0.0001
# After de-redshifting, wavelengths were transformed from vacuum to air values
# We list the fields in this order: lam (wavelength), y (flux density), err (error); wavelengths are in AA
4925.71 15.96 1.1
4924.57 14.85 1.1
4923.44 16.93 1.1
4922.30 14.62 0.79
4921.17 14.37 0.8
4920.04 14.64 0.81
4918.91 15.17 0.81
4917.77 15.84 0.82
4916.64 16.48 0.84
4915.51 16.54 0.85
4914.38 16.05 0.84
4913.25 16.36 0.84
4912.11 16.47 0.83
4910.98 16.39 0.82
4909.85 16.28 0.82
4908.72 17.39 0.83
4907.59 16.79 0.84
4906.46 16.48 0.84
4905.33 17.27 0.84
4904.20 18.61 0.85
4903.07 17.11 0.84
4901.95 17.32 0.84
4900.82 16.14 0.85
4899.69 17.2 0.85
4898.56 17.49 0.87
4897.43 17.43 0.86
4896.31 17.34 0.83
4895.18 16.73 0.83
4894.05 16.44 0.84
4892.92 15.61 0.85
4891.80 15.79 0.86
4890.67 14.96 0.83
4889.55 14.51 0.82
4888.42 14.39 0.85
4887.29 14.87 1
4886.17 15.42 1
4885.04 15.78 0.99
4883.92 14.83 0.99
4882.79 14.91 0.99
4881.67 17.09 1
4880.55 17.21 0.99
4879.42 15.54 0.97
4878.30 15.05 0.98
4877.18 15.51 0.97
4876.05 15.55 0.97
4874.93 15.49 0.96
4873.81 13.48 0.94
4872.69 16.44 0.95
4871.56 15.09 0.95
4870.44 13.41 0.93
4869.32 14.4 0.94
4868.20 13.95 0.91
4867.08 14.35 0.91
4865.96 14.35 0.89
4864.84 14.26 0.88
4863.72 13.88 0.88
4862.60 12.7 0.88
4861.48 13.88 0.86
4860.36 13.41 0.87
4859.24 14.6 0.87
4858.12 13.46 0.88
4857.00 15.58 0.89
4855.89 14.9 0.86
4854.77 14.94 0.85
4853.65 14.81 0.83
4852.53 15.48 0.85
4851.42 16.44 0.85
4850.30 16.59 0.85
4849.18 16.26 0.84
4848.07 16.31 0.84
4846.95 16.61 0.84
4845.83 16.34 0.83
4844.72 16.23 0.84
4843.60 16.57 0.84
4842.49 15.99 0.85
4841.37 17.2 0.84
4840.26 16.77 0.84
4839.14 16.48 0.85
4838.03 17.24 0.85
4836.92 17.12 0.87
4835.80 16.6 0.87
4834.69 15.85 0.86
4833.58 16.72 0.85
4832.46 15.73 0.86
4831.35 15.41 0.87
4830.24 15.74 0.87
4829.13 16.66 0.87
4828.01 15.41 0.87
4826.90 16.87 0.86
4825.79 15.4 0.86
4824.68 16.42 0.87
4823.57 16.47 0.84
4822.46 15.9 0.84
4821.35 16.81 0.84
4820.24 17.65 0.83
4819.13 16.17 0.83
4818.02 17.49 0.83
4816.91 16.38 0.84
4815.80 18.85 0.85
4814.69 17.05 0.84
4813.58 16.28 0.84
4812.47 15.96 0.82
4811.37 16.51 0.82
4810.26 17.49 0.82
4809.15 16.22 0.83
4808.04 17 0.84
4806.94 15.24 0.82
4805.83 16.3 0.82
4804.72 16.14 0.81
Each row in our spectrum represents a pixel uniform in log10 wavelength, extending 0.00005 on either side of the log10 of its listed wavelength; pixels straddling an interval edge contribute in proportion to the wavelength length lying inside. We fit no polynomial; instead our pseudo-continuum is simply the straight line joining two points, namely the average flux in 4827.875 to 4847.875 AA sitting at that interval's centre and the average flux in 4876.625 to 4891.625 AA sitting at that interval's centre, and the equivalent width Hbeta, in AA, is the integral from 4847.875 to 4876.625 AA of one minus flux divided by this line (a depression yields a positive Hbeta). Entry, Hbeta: 2.0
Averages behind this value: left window 16.4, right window 15.4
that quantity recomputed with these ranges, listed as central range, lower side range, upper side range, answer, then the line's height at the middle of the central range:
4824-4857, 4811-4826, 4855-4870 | -1.6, 15.4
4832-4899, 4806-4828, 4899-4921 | 4.2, 16.6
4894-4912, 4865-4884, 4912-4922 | -1.8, 15.5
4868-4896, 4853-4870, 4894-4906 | 0.8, 15.8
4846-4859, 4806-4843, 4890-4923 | 0.7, 16.5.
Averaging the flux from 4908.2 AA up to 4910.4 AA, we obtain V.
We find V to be 16.8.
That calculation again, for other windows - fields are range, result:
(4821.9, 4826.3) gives 16.1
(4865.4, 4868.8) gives 14.2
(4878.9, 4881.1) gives 16.3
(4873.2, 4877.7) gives 15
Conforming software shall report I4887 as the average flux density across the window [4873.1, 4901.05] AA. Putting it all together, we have 15.8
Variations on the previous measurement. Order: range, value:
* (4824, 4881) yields 15.5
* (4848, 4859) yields 15.4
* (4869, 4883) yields 15.4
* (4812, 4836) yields 16.4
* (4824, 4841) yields 16.3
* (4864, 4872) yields 14.2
